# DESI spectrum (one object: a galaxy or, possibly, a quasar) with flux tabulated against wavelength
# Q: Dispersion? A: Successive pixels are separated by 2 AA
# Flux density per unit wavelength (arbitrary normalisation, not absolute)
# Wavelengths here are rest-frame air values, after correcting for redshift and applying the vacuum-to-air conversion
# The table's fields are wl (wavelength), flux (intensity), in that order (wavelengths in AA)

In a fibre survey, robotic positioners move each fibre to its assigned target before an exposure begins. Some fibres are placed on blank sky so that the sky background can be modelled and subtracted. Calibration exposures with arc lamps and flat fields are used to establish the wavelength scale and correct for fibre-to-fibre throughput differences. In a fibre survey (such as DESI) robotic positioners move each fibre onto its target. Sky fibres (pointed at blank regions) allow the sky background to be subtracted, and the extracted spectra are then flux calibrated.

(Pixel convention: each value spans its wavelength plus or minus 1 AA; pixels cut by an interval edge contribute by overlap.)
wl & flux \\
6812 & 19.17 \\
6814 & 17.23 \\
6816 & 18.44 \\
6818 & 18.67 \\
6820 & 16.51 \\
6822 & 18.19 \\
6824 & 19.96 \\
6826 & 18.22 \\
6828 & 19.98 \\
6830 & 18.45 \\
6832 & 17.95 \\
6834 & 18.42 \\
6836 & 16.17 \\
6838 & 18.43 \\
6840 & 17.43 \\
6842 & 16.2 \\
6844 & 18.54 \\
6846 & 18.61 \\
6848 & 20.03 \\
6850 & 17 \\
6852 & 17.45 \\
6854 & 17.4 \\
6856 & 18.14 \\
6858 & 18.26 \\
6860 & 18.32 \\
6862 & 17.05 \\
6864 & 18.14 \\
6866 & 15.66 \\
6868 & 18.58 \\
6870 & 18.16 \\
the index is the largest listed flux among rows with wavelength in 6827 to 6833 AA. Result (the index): 19.98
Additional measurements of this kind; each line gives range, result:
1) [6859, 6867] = 18.32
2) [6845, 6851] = 20.03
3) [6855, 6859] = 18.26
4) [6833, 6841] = 18.43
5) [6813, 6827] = 19.96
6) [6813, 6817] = 18.44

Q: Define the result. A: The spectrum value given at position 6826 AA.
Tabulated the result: 18.22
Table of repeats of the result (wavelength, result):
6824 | 19.96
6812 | 19.17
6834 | 18.42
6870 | 18.16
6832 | 17.95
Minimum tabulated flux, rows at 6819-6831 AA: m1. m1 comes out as 16.51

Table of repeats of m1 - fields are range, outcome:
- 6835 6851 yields 16.17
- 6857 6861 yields 18.26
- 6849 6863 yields 17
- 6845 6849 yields 18.61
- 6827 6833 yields 17.95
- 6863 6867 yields 15.66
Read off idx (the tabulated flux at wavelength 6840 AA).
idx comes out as 17.43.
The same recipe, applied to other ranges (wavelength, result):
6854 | 17.4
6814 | 17.23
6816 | 18.44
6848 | 20.03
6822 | 18.19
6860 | 18.32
